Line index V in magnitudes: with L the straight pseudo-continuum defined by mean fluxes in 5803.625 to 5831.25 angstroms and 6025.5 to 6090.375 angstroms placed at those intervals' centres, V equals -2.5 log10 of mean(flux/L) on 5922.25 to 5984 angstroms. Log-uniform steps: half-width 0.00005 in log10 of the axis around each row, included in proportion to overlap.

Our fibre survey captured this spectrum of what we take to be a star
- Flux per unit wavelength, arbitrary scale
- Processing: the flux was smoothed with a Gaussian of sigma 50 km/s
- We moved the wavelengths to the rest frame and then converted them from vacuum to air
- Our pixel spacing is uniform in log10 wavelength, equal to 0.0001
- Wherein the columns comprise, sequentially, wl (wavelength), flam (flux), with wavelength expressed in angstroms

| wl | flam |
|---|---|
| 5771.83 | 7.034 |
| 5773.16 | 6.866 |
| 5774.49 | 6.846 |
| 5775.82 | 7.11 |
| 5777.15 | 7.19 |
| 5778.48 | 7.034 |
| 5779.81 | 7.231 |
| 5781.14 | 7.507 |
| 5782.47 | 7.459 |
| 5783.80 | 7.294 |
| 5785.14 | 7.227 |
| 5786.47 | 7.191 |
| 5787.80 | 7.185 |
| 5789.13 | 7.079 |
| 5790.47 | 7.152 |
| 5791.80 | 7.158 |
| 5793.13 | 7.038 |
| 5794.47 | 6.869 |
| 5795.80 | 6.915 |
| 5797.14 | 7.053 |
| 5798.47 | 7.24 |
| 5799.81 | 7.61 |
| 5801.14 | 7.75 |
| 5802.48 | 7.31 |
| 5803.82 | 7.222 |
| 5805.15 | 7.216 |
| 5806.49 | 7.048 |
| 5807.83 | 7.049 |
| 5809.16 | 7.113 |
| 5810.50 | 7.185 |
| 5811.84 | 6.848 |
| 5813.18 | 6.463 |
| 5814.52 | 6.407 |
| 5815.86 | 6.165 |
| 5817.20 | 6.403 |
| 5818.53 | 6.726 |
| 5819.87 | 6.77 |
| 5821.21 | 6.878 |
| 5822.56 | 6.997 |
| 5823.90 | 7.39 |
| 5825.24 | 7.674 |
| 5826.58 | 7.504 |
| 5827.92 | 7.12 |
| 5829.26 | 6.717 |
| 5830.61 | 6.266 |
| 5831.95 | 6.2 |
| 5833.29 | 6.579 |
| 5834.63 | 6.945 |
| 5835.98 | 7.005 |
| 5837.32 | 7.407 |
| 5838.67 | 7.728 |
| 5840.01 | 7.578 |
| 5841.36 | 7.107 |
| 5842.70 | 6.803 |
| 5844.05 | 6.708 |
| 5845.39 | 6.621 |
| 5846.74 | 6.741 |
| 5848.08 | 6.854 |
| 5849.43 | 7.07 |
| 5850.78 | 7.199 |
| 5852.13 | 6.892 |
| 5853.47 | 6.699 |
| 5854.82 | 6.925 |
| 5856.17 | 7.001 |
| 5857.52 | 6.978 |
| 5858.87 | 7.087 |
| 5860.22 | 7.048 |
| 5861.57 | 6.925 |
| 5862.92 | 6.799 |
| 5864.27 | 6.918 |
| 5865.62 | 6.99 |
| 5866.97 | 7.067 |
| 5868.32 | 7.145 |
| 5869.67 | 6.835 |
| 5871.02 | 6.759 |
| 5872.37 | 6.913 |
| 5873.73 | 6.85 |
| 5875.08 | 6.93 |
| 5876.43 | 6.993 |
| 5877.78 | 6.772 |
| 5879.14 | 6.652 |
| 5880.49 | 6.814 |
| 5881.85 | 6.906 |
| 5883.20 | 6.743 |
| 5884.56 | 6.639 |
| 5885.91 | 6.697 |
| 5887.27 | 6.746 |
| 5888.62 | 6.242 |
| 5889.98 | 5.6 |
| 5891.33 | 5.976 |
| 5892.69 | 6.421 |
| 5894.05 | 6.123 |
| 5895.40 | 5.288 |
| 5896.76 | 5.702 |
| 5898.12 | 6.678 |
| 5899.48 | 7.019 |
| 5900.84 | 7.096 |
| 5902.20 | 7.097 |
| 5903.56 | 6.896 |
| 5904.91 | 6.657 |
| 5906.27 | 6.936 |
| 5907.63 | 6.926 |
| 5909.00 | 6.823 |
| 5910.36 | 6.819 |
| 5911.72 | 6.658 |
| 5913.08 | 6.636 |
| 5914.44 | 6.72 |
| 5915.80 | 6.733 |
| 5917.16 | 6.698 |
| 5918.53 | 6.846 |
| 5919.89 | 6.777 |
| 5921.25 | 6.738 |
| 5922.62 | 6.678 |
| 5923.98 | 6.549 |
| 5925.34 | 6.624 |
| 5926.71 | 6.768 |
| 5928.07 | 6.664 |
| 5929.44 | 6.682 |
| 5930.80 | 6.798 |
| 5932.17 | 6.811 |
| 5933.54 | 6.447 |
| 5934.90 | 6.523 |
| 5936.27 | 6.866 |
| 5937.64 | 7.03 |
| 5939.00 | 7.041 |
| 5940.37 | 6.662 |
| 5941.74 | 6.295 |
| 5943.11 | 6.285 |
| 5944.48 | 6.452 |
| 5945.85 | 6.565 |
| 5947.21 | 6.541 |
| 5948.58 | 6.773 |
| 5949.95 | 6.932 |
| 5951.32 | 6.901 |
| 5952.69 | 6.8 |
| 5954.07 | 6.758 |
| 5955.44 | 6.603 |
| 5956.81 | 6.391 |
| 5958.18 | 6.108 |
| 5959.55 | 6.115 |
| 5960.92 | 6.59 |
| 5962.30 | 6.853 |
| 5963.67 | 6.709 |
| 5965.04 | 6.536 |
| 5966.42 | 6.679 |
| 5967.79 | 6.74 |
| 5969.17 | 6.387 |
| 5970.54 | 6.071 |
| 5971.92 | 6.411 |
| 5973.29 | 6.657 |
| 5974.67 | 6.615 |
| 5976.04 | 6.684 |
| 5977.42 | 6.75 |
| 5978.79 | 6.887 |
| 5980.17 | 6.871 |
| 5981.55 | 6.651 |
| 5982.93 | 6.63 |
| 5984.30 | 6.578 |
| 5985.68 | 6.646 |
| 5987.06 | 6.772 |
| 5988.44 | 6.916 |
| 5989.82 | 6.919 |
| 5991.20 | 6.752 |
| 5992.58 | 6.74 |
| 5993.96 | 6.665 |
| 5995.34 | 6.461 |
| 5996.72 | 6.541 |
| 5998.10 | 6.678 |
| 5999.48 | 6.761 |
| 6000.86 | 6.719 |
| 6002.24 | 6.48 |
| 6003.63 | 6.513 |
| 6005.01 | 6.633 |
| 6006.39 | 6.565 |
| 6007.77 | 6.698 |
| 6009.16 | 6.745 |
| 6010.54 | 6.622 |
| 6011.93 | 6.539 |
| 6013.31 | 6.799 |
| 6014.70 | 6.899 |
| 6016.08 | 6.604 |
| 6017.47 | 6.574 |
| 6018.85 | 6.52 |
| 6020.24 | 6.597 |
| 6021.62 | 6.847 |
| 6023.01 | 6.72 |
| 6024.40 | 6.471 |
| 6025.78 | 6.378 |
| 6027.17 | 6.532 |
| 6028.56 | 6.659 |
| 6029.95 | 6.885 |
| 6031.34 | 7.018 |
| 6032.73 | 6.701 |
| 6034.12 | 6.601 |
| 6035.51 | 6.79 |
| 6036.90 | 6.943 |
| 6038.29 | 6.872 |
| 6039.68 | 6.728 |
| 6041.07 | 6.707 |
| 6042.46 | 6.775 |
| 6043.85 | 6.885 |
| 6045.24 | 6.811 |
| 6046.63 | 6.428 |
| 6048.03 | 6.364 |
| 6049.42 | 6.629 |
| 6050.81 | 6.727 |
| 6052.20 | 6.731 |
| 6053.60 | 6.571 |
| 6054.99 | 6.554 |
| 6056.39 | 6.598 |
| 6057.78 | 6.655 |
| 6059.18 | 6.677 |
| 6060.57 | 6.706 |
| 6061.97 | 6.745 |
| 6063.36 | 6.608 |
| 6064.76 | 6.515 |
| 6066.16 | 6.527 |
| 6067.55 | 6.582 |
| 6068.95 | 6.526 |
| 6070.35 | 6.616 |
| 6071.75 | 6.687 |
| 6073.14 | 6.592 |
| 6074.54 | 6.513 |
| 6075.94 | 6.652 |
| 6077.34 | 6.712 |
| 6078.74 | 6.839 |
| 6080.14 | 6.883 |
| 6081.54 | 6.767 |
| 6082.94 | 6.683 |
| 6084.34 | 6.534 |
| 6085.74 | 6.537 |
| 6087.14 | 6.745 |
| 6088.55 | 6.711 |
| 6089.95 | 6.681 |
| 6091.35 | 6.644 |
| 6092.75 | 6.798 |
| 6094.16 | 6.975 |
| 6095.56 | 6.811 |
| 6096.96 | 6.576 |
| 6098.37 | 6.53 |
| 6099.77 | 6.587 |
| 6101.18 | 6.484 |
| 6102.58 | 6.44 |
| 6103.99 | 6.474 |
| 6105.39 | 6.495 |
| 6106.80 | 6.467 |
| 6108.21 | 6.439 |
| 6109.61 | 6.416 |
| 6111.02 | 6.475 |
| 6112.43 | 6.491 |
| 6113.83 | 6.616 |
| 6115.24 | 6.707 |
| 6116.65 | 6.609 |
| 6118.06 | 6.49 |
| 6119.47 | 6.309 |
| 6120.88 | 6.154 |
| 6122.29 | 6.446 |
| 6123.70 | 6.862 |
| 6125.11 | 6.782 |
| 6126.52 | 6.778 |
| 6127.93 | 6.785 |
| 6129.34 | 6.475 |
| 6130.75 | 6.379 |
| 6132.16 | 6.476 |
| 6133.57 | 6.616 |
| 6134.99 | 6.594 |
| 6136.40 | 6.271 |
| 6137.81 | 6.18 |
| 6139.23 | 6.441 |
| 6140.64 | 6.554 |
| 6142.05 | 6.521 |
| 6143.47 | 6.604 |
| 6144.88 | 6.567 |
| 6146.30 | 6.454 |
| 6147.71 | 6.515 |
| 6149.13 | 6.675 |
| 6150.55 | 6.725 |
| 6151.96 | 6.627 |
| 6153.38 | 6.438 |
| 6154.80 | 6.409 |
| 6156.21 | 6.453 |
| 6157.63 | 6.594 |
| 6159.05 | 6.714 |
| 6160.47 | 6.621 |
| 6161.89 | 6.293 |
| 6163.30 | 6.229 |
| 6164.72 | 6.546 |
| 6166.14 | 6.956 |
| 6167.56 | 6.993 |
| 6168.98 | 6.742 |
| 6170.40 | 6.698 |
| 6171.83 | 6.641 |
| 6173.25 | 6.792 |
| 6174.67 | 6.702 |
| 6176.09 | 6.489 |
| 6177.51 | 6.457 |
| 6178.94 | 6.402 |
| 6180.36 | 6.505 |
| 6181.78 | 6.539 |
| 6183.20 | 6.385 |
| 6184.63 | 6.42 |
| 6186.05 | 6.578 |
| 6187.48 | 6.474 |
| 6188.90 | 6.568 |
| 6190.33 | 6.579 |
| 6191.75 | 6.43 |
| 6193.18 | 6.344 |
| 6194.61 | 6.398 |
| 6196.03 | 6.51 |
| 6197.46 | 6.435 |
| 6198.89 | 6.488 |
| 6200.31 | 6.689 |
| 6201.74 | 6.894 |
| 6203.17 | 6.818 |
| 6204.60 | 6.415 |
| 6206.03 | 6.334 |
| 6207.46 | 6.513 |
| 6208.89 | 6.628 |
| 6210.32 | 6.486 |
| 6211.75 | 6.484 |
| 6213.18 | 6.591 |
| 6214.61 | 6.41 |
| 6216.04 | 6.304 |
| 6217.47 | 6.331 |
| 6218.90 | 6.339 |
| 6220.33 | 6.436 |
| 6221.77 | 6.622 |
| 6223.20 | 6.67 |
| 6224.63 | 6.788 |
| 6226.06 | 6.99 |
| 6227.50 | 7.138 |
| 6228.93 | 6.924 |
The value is 0.023 mag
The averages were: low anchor 6.91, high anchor 6.67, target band 6.63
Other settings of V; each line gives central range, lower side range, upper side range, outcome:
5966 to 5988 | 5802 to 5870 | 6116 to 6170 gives 0.02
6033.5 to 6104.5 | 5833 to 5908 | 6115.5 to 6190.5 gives -0.01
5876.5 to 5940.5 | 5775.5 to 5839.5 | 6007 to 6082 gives 0.04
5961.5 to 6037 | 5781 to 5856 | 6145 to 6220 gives 0.02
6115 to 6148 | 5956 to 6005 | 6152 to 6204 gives 0.01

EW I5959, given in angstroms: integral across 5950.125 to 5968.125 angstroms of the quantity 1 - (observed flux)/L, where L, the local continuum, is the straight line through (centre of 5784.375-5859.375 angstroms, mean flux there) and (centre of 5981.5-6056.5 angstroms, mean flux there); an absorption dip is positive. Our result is 0.4 angstroms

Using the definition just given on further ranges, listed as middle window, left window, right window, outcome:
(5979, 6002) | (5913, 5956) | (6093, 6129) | -0.2 angstroms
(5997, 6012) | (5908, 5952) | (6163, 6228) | 0.1 angstroms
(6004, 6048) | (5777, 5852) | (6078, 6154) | 0.2 angstroms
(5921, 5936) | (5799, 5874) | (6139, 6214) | 0.4 angstroms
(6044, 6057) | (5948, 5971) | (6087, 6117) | 0.0 angstroms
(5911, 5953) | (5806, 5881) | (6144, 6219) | 0.8 angstroms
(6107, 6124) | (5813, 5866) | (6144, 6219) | 0.3 angstroms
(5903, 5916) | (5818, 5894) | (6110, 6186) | 0.0 angstroms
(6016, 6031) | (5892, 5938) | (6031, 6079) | 0.1 angstroms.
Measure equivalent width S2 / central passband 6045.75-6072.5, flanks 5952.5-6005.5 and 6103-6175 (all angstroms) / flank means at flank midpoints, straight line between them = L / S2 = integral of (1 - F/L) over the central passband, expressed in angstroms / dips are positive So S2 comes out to -0.1 angstroms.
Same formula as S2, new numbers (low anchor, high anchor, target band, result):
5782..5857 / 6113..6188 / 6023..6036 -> 0.09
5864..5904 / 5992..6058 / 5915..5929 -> -0.12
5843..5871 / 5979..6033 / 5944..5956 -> 0.10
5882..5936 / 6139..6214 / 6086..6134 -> -0.09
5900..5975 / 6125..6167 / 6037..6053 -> -0.24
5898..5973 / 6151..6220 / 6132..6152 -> 0.13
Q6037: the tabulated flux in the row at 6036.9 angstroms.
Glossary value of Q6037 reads 6.943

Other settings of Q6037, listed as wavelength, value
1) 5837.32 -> 7.407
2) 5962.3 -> 6.853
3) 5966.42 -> 6.679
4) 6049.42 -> 6.629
